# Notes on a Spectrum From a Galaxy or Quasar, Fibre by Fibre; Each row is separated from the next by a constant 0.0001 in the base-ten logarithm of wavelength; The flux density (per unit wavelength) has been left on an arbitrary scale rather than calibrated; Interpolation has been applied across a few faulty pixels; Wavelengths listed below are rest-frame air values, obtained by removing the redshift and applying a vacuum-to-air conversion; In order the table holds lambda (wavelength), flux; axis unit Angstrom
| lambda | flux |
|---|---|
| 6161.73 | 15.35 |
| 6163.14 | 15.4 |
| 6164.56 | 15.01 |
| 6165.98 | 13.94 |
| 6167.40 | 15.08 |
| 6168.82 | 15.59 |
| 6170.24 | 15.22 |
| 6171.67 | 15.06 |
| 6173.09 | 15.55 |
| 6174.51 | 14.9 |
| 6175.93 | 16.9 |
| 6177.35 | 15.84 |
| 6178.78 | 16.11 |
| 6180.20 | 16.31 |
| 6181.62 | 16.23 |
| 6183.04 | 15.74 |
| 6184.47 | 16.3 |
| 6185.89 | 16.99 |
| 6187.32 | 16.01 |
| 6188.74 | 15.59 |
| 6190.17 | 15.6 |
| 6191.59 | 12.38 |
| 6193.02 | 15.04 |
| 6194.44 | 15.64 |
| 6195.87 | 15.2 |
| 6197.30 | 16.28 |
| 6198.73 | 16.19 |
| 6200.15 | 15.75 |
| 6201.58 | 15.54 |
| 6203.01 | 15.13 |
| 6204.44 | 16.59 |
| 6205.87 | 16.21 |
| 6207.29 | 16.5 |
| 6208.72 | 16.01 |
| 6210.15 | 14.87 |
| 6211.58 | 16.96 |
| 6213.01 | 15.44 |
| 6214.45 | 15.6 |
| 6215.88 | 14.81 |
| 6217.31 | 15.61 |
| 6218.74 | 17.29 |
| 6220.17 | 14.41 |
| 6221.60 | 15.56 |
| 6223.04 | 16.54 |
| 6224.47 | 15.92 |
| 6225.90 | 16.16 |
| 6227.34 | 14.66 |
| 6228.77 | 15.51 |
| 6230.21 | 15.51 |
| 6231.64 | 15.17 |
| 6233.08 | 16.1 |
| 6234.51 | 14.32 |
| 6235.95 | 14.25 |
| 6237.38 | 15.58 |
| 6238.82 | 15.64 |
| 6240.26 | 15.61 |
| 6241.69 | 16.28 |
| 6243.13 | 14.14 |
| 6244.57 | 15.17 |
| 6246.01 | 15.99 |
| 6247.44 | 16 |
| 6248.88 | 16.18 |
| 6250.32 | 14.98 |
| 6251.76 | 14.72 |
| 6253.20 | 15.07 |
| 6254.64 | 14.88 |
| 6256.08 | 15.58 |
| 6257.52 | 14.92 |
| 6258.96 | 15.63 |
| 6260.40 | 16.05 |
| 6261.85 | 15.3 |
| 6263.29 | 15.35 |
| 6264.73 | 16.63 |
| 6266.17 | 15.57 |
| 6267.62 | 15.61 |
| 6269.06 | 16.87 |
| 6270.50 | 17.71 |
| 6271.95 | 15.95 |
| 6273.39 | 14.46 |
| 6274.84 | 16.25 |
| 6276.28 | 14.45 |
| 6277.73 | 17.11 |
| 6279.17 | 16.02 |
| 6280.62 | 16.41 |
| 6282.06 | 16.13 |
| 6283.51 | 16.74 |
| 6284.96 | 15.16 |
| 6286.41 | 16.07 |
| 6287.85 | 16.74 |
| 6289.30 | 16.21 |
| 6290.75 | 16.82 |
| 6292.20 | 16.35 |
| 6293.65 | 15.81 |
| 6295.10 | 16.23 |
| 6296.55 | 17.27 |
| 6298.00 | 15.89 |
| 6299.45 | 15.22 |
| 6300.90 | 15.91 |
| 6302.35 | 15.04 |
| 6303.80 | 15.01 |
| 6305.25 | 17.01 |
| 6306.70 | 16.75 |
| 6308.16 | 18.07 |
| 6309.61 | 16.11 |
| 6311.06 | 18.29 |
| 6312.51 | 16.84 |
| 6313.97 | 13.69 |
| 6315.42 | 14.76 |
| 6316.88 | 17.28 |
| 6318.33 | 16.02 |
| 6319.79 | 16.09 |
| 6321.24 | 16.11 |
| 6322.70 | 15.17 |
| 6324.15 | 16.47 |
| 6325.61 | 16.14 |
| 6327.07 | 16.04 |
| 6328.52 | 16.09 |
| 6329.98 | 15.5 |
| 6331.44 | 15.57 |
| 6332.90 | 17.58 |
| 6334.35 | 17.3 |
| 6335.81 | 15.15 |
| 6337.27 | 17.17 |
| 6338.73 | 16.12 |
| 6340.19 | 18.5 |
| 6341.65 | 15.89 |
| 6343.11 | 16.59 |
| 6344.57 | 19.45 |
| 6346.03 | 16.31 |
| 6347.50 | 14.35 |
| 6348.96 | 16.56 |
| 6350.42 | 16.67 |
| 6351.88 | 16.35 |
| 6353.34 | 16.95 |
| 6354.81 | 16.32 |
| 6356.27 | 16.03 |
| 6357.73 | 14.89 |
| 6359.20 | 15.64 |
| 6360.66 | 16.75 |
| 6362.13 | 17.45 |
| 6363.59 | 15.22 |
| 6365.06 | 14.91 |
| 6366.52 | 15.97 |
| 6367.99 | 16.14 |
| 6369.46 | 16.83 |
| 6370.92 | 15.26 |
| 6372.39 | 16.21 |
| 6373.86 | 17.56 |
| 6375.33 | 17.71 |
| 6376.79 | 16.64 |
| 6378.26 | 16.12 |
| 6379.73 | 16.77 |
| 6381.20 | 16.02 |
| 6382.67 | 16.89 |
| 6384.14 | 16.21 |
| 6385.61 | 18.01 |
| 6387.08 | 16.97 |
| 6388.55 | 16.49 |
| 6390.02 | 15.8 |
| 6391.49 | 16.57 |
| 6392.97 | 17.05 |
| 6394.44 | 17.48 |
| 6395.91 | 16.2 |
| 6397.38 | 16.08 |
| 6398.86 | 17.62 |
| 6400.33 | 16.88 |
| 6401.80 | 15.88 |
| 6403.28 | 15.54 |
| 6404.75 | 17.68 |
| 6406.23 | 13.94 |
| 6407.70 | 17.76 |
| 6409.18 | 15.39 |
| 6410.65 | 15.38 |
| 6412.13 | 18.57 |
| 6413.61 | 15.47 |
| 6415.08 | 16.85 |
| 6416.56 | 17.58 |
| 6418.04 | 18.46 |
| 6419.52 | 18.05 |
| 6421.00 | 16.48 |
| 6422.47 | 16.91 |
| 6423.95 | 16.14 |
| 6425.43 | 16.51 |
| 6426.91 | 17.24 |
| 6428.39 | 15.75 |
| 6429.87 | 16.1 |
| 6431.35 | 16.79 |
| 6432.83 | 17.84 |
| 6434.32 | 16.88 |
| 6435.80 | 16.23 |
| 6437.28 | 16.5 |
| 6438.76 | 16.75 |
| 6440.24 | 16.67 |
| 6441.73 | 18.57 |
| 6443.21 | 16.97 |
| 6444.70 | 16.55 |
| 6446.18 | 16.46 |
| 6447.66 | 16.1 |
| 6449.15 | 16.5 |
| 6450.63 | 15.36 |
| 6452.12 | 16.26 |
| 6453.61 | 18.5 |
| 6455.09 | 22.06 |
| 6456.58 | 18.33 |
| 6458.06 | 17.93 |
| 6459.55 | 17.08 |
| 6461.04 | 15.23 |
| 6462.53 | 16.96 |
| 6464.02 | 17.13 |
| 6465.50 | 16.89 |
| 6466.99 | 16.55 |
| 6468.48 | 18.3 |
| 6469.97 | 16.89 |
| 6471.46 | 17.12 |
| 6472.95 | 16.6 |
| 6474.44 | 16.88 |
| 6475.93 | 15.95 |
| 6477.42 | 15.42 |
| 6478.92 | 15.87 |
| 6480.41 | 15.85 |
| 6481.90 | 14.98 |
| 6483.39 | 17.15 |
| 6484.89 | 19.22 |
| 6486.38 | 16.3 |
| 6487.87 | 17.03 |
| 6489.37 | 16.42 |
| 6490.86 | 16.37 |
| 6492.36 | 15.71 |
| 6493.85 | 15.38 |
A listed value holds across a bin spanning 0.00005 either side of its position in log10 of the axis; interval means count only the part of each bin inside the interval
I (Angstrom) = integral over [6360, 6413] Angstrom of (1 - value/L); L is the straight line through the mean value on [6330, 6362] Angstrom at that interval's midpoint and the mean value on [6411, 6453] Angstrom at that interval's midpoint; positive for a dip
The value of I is 0.4 Angstrom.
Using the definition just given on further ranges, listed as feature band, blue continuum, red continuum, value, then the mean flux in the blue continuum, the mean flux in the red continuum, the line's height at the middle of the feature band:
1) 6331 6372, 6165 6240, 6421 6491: -0.1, 15.6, 16.9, 16.3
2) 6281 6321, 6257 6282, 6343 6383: -0.3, 15.9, 16.4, 16.1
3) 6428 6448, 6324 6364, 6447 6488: 0.1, 16.4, 16.9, 16.8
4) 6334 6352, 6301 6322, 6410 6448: -0.3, 16.2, 16.8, 16.4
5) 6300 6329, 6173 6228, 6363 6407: 0.1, 15.8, 16.4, 16.2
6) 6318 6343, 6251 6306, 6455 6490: -0.2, 15.9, 16.9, 16.2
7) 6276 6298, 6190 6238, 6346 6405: -0.5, 15.5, 16.4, 15.9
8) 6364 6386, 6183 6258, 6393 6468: 0.1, 15.5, 16.9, 16.5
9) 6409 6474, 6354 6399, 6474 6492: -2.2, 16.4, 16.4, 16.4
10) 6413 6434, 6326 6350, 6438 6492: -0.1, 16.5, 16.9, 16.8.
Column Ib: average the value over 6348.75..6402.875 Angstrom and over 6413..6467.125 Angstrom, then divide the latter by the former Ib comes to 1.03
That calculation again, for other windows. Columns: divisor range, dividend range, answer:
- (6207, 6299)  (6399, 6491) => 1.07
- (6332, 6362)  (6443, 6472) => 1.04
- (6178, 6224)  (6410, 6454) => 1.07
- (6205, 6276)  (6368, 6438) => 1.07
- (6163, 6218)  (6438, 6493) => 1.08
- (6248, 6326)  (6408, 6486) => 1.06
